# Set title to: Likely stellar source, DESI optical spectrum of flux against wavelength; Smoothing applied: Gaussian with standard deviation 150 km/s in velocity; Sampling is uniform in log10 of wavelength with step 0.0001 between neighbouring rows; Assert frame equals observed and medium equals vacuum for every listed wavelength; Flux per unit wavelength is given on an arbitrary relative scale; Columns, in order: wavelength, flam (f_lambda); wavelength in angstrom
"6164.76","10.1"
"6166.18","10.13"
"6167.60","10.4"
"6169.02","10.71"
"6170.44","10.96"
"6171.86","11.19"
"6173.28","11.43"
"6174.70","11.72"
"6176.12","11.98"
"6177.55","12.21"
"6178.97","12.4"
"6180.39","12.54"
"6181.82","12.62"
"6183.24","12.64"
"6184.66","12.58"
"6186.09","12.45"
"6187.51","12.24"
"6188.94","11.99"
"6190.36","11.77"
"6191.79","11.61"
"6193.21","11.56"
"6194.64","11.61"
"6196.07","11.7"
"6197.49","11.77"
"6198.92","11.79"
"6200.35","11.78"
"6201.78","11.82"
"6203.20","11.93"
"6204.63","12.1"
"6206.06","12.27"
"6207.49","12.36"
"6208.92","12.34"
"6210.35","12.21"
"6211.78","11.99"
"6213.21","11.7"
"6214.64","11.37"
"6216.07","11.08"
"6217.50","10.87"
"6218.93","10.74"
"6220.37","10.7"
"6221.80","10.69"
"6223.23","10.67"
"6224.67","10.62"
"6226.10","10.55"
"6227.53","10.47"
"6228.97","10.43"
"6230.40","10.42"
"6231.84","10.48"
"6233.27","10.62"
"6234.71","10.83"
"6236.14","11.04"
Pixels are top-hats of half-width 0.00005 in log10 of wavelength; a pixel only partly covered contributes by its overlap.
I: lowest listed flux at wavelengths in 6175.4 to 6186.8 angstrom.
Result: 11.98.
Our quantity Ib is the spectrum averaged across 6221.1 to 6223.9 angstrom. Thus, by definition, 10.7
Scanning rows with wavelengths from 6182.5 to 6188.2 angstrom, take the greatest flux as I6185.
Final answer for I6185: 12.64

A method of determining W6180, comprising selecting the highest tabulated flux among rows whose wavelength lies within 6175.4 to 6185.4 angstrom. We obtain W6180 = 12.64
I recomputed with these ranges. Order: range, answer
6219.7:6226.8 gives 10.55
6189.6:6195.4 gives 11.56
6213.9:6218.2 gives 10.87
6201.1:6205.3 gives 11.82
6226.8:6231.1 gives 10.42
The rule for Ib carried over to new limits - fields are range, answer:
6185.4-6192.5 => 12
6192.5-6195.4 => 11.6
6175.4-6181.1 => 12.3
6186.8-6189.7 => 12.1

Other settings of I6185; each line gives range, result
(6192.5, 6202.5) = 11.82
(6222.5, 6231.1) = 10.67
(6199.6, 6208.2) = 12.36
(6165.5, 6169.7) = 10.71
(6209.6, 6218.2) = 12.21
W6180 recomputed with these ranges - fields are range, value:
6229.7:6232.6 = 10.48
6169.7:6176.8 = 11.98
